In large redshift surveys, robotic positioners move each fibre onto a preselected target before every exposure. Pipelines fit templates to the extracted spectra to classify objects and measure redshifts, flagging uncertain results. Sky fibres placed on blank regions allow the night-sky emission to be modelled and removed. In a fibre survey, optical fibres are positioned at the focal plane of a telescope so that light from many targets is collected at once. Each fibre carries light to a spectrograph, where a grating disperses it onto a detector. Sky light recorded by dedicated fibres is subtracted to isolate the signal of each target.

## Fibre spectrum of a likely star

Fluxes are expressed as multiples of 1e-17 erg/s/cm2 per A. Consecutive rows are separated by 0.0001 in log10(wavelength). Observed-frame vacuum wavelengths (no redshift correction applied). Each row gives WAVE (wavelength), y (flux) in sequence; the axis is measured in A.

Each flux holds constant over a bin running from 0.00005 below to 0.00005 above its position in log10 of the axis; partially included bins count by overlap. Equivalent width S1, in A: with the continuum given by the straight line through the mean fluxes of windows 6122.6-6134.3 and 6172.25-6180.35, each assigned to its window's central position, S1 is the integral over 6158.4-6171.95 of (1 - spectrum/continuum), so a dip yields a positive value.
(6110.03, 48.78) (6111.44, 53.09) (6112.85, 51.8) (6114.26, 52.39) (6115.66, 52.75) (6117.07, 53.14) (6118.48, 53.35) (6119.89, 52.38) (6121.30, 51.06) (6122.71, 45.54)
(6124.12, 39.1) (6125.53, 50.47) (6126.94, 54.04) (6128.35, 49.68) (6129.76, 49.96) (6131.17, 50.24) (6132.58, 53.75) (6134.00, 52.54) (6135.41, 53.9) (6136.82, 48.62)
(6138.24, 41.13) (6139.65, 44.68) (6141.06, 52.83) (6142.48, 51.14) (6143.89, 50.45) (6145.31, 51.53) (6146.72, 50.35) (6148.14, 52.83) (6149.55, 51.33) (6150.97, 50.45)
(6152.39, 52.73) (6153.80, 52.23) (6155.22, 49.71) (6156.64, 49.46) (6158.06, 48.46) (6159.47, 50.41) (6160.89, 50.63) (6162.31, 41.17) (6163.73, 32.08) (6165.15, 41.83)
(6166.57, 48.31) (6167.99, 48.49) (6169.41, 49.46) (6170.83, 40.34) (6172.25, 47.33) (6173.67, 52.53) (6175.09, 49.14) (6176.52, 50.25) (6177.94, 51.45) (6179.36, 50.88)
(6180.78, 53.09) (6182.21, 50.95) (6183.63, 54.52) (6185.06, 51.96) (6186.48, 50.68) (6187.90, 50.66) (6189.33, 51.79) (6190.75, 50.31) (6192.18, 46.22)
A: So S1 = 1.5 A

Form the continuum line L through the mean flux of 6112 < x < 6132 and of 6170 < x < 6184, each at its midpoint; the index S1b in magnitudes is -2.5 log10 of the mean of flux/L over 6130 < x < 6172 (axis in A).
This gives 0.03 mag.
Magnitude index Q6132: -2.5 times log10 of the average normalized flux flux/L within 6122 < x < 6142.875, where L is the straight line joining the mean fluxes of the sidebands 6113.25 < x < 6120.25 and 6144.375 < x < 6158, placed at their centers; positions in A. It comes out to 0.06 mag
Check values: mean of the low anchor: 52.8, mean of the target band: 49.1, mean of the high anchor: 51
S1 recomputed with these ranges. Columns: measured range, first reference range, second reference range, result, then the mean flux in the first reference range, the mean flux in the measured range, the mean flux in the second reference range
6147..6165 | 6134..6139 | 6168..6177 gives 0.0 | 48.5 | 48.3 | 48.1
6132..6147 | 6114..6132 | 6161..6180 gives -0.3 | 50.3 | 50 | 46.5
